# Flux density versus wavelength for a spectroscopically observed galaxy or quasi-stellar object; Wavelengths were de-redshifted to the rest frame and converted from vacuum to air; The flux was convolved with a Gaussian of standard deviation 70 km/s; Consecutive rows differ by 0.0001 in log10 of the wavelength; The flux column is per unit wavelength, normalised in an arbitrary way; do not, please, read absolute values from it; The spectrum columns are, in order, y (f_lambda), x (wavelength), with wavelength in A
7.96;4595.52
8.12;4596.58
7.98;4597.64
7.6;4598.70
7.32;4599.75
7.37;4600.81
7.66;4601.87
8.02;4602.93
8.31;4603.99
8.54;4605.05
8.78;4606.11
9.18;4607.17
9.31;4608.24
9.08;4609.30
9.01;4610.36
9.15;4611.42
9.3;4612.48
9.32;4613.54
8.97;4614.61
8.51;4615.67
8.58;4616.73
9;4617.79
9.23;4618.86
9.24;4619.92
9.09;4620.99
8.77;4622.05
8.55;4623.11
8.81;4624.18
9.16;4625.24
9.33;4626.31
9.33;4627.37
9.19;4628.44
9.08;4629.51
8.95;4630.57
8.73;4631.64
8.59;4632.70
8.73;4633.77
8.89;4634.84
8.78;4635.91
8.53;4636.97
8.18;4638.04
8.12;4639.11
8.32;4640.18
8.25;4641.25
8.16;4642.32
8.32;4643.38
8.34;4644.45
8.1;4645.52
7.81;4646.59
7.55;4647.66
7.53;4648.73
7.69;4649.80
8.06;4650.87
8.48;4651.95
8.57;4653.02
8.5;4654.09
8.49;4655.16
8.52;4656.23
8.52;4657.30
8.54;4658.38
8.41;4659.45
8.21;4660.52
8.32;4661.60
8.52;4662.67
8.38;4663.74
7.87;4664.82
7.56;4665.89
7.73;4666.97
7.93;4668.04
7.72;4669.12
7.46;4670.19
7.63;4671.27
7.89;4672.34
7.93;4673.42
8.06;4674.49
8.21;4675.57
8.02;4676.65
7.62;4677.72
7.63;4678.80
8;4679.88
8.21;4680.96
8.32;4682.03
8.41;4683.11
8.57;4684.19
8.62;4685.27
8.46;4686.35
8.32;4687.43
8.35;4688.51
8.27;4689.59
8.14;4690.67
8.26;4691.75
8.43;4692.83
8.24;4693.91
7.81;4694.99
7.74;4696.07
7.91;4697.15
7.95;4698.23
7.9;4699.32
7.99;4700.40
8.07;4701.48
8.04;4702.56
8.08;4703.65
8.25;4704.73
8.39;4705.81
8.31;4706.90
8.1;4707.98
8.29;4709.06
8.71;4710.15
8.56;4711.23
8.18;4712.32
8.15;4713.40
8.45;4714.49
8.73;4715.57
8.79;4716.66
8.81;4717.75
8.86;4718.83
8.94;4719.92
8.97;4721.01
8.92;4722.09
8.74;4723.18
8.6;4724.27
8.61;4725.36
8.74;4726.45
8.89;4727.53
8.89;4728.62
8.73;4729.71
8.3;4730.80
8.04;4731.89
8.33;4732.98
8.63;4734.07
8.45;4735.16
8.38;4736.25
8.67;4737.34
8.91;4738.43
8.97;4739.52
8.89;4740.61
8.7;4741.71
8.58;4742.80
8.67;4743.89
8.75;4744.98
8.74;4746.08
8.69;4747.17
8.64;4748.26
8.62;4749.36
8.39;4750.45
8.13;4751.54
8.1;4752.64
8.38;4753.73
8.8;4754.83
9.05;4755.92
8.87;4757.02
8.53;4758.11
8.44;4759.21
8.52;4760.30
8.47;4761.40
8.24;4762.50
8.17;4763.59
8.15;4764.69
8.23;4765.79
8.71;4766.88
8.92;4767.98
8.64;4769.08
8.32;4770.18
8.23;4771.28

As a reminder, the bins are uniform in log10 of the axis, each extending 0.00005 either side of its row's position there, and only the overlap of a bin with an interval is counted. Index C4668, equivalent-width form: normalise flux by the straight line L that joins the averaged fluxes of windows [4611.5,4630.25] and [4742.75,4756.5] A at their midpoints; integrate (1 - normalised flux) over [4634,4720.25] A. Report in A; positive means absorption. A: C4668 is 6.1 A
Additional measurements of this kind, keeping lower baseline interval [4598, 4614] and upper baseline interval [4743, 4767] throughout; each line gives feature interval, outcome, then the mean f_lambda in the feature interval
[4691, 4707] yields 0.8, 8.09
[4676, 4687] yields 0.4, 8.19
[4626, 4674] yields 1.3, 8.3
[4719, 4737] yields -0.3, 8.64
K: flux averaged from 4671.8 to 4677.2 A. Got 8.03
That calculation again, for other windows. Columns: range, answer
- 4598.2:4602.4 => 7.5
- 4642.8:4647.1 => 8.16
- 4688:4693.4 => 8.29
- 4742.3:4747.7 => 8.69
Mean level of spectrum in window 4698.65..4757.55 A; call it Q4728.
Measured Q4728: 8.54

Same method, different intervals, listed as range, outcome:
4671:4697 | 8.13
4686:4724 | 8.35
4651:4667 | 8.32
